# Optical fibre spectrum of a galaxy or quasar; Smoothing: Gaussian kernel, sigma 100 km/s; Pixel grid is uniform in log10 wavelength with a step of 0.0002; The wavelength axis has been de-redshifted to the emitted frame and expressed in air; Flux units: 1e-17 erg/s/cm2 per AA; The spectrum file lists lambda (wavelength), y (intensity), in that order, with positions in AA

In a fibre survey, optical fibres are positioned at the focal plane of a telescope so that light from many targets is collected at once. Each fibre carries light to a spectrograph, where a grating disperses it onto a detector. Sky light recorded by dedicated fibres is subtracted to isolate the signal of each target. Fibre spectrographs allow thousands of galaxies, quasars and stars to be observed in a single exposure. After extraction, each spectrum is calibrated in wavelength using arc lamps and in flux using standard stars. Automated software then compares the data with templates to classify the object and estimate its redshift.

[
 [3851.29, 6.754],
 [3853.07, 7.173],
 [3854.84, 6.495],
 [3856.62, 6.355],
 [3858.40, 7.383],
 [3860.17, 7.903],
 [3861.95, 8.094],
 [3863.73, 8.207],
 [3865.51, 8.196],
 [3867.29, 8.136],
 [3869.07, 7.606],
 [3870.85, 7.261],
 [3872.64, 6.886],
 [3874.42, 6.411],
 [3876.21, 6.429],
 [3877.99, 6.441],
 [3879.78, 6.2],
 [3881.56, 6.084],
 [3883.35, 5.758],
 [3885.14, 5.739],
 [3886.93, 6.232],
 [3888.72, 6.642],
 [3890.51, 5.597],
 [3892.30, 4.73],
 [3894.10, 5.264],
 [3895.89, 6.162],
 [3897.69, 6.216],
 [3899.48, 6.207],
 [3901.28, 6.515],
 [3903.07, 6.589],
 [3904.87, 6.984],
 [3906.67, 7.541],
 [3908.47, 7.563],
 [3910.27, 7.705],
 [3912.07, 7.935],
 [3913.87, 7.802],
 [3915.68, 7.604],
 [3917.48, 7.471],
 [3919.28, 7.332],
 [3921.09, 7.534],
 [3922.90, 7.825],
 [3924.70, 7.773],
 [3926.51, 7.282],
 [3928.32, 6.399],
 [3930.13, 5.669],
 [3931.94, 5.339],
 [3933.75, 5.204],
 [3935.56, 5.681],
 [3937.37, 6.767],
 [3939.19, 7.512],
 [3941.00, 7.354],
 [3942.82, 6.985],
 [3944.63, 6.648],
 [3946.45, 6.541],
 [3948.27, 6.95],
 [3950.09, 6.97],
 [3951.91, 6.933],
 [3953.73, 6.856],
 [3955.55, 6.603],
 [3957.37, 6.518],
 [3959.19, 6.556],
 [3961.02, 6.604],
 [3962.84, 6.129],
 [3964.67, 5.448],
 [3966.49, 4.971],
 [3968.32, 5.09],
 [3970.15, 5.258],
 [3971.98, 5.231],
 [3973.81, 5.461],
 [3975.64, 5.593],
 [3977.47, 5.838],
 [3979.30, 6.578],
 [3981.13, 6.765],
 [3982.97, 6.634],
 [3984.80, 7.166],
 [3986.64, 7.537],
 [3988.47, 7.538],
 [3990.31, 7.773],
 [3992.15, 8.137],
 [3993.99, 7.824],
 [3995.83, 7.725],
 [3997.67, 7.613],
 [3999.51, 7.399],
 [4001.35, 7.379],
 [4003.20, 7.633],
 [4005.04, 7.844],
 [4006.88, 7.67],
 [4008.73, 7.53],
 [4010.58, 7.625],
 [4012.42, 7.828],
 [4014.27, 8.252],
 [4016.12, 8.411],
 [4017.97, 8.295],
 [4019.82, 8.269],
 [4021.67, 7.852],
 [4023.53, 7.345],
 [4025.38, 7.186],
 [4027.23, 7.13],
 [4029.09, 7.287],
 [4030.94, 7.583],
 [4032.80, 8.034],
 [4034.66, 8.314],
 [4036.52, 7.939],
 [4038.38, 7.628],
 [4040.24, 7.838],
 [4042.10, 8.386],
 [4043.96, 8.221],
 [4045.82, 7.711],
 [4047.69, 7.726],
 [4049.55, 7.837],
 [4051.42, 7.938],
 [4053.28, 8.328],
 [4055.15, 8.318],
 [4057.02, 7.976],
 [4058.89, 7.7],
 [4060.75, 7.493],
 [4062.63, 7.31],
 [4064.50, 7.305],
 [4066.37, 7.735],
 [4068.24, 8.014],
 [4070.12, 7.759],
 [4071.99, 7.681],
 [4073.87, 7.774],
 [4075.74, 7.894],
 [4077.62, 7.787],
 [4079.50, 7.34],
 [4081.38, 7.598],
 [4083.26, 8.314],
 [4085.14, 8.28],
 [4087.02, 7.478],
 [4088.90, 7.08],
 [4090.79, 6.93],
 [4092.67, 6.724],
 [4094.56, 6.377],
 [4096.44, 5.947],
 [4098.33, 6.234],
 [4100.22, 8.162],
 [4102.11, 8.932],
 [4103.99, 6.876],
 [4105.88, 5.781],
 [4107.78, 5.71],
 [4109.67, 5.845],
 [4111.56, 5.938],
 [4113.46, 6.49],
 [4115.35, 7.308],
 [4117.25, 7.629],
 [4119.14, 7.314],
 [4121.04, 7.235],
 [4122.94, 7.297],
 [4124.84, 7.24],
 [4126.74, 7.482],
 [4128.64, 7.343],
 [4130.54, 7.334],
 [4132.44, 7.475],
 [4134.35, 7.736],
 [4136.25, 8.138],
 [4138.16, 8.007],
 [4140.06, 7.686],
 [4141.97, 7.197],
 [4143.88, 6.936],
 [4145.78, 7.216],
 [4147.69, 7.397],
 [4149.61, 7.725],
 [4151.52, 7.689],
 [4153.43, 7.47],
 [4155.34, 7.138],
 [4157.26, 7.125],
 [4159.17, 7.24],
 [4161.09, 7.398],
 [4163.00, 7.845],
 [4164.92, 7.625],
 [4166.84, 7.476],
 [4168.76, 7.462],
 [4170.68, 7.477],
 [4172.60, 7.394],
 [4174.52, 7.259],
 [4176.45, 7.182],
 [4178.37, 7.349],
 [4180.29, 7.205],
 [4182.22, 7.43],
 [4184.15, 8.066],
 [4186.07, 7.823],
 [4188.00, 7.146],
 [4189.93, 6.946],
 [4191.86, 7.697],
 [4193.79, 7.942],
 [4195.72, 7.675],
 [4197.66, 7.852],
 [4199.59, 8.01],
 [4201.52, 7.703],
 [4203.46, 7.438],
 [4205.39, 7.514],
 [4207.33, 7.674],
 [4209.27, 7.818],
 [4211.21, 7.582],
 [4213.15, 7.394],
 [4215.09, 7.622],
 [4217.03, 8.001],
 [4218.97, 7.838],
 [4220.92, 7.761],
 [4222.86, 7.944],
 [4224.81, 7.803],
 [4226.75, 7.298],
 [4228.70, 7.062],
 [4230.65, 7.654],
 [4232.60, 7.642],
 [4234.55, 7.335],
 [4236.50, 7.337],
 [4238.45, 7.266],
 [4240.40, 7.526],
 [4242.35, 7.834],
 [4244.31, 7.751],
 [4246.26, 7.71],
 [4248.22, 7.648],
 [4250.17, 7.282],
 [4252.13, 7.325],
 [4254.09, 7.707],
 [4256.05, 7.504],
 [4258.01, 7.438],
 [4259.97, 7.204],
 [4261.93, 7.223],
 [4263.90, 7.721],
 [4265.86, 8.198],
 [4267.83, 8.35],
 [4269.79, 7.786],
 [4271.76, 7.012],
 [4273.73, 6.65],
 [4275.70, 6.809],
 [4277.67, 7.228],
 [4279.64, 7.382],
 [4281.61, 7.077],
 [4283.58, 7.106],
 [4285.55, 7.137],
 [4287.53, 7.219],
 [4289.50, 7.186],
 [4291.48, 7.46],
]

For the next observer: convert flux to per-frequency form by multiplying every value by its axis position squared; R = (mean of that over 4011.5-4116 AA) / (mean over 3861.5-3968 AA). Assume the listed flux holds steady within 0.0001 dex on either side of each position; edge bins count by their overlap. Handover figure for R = 1.21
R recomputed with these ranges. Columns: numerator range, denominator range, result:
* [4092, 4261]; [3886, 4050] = 1.17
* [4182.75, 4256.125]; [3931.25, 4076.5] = 1.17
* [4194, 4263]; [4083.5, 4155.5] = 1.11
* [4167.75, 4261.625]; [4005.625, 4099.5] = 1.07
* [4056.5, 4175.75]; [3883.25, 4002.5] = 1.20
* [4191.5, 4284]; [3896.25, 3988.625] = 1.31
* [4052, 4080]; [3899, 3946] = 1.20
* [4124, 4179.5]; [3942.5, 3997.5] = 1.24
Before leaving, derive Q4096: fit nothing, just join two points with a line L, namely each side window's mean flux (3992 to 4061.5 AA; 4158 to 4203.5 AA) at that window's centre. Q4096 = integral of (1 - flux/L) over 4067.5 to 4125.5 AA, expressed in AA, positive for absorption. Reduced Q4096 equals 3.77 AA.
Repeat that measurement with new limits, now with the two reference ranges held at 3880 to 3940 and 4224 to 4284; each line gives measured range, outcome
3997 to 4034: -4.51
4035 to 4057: -3.32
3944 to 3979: 3.24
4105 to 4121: 1.27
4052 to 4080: -3.09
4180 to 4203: -1.05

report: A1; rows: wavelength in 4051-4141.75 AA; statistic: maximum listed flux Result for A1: 8.932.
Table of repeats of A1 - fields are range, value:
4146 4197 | 8.066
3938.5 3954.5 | 7.512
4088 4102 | 8.162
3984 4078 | 8.411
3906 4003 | 8.137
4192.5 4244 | 8.01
